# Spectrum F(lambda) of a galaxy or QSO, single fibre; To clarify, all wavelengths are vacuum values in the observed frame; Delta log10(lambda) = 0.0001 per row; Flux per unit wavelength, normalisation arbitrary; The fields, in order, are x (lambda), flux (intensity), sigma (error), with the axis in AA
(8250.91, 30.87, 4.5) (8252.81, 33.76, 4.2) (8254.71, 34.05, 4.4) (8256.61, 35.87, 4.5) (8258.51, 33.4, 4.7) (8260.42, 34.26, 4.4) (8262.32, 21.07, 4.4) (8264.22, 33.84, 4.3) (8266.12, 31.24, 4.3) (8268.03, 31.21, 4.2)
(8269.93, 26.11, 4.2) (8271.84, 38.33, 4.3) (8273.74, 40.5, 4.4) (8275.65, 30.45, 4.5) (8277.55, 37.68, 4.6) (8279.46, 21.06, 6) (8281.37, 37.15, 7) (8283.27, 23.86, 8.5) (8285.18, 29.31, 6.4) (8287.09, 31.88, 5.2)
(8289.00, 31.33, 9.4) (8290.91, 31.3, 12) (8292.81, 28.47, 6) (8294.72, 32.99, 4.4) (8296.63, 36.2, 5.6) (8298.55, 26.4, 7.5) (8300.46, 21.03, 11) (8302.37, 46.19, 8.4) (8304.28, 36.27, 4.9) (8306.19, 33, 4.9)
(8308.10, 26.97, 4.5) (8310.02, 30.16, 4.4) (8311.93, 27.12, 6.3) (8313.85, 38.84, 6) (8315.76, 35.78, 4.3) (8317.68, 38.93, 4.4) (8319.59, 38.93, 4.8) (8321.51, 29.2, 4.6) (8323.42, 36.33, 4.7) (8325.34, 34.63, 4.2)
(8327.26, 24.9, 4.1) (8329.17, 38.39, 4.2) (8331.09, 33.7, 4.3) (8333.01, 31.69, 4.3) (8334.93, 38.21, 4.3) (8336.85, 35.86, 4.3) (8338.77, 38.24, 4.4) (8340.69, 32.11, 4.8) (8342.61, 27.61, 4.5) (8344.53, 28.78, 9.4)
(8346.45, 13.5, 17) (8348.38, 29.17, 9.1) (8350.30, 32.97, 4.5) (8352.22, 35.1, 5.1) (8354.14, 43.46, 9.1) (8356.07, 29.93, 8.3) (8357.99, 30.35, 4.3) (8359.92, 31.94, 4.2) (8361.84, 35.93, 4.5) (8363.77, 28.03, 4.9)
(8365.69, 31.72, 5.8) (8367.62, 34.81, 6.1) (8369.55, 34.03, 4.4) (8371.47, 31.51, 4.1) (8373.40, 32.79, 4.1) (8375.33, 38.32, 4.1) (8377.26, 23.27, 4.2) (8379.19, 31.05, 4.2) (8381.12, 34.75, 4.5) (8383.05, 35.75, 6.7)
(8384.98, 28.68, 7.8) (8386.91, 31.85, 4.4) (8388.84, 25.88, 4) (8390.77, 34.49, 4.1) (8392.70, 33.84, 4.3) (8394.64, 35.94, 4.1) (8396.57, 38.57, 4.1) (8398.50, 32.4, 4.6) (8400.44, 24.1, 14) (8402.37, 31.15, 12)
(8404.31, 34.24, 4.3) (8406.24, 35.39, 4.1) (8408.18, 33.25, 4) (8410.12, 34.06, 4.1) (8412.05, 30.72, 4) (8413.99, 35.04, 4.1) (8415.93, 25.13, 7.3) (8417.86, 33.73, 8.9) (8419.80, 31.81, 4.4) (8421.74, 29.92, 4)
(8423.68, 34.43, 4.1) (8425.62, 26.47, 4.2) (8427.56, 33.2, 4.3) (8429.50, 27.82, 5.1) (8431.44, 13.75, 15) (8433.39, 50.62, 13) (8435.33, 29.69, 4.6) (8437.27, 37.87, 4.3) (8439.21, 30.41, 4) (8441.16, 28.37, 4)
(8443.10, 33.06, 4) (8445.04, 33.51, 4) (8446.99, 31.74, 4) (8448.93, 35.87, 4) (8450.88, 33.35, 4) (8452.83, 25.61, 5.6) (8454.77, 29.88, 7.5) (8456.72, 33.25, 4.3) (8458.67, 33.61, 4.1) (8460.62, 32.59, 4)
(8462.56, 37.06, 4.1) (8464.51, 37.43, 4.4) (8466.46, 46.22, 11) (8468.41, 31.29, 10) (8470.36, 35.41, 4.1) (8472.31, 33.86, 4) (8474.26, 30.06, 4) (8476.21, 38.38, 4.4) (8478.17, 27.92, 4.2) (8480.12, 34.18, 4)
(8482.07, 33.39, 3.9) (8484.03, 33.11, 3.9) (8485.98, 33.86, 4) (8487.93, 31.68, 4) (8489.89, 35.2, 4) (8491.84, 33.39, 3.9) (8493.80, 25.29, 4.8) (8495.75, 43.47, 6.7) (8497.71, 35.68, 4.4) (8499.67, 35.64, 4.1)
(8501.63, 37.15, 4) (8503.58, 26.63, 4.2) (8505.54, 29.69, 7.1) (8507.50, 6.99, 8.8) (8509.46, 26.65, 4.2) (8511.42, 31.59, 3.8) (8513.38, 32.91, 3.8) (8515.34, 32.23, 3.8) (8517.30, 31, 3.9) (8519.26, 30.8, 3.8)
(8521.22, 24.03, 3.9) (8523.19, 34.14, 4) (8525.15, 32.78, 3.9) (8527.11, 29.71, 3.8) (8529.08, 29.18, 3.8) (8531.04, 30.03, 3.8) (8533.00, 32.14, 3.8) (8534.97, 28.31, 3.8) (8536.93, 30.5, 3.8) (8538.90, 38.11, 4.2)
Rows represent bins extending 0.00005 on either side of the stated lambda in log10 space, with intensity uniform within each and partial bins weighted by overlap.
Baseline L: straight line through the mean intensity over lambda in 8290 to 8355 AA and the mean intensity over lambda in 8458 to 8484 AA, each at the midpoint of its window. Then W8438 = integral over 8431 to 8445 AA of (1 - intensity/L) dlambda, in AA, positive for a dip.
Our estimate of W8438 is 0.6 AA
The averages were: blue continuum 32.7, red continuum 34.7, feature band 32.8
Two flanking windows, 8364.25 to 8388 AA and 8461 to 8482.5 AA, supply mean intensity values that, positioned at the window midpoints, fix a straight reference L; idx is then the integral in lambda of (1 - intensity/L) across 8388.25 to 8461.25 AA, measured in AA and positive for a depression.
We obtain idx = 3.6 AA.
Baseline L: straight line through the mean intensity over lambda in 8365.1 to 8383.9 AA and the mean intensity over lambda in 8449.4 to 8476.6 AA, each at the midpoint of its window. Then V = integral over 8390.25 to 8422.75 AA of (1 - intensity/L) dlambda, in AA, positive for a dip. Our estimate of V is 0.69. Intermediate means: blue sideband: 32.8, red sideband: 34.1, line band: 32.5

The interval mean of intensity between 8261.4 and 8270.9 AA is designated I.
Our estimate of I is 28.7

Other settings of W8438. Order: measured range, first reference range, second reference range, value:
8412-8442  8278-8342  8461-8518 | 1.3 AA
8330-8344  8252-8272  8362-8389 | -0.8 AA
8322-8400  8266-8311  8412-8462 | -2.0 AA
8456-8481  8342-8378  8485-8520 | -2.9 AA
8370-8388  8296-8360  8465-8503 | 0.7 AA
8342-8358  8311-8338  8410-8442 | 1.7 AA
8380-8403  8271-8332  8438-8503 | 0.6 AA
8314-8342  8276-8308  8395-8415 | -2.6 AA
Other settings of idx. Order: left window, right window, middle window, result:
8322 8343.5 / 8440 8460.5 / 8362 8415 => 0.5 AA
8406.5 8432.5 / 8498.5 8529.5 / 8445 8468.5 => -3.3 AA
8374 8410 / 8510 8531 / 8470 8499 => -2.3 AA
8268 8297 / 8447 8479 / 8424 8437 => 1.0 AA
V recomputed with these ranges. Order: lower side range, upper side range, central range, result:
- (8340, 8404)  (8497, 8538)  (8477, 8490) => -1.0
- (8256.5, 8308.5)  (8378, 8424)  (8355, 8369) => 0.0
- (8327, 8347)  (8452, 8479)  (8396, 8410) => 0.1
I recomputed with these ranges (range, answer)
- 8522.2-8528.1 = 32.2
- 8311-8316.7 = 33.9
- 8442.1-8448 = 32.8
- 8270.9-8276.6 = 36.4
